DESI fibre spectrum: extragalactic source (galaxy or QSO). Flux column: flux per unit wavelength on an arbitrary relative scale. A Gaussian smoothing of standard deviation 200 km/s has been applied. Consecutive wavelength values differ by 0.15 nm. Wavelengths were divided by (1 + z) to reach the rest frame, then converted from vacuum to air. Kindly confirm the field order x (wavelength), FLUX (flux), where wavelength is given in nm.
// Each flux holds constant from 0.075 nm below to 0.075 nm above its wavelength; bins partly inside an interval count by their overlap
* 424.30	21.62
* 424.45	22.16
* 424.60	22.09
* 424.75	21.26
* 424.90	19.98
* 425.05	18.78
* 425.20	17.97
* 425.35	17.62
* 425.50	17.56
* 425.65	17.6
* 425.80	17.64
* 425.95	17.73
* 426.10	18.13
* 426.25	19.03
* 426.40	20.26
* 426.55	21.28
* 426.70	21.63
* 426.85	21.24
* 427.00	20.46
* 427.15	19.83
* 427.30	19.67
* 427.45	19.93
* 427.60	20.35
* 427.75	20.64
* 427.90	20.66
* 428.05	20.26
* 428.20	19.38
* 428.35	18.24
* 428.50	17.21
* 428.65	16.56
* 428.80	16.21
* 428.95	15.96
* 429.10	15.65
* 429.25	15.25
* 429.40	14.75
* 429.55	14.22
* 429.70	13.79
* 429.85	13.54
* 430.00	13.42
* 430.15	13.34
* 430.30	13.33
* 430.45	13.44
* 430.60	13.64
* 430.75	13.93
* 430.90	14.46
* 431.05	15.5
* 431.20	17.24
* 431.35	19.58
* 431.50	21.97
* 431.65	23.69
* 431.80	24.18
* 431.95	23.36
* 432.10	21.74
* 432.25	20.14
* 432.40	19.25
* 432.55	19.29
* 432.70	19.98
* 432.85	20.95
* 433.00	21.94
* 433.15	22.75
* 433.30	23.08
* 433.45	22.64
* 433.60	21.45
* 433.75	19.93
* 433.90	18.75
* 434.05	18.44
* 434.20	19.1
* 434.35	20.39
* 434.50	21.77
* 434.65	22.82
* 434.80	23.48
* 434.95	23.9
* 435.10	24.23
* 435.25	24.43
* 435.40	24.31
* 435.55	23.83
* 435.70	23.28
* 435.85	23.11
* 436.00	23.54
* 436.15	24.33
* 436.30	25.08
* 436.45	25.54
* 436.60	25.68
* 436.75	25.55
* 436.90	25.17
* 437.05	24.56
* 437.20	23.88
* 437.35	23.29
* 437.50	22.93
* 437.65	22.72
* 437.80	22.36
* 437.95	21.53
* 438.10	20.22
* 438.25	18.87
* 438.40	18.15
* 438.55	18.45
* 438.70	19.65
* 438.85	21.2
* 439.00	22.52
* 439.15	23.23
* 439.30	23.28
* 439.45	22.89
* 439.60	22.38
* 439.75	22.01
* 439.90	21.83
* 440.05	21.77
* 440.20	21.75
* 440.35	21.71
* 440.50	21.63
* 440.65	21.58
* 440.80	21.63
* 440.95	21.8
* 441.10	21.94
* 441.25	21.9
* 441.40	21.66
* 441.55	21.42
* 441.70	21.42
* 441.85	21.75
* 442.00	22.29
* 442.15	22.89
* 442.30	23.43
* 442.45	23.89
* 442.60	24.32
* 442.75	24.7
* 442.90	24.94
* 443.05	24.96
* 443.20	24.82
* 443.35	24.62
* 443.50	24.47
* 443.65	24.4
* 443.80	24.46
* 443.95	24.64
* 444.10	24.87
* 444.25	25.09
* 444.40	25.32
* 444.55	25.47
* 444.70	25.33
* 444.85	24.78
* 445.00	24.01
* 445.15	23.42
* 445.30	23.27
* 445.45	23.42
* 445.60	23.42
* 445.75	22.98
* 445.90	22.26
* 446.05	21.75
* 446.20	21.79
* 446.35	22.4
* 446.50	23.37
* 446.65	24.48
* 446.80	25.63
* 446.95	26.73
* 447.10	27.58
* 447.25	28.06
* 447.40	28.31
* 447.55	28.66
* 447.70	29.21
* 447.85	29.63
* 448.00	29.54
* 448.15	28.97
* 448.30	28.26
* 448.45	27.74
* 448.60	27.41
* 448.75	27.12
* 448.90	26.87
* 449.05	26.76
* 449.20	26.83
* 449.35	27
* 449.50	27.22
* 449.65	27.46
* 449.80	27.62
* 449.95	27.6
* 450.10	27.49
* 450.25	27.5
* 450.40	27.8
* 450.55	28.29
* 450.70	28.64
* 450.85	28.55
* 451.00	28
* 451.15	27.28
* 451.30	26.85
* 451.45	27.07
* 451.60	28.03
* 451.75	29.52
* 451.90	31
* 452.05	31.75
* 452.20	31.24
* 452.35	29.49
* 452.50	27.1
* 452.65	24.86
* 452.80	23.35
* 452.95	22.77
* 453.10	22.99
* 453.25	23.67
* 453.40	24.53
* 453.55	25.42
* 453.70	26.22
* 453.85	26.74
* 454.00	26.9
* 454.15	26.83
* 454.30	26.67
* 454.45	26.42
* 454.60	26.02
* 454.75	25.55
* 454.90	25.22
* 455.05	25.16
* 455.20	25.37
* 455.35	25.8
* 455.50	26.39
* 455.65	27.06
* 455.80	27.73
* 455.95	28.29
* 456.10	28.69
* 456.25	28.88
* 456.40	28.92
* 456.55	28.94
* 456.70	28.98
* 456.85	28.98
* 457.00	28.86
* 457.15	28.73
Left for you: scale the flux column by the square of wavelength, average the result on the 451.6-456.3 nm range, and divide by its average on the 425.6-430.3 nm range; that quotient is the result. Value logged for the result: 1.7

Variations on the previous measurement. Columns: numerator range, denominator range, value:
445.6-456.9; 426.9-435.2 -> 1.56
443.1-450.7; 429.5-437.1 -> 1.34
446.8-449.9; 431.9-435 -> 1.41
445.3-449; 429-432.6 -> 1.65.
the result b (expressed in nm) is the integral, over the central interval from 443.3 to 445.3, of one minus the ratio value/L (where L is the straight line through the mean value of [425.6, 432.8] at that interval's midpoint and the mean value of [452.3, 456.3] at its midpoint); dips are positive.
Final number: -0.15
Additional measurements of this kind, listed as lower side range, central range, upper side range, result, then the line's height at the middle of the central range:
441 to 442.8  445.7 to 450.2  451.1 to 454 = -0.281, 25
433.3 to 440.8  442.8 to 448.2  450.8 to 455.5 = -0.123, 24.6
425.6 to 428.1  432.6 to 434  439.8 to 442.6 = -0.025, 20.8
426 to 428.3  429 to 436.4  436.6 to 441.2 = 0.484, 21.1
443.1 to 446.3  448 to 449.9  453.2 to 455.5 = -0.208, 24.8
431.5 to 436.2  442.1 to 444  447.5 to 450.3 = 0.091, 25.6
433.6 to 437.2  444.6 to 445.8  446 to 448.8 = 0.099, 26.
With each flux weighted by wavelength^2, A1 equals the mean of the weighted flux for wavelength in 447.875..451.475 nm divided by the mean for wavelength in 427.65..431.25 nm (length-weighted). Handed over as 1.91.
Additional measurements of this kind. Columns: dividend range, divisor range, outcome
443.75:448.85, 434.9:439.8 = 1.16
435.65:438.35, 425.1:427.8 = 1.27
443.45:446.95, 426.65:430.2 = 1.47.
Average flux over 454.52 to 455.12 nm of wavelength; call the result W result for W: 25.5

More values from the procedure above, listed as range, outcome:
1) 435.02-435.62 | 24.2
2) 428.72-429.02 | 16.1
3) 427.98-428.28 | 19.8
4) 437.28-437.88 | 22.8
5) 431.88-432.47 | 21.1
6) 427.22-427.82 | 20.1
